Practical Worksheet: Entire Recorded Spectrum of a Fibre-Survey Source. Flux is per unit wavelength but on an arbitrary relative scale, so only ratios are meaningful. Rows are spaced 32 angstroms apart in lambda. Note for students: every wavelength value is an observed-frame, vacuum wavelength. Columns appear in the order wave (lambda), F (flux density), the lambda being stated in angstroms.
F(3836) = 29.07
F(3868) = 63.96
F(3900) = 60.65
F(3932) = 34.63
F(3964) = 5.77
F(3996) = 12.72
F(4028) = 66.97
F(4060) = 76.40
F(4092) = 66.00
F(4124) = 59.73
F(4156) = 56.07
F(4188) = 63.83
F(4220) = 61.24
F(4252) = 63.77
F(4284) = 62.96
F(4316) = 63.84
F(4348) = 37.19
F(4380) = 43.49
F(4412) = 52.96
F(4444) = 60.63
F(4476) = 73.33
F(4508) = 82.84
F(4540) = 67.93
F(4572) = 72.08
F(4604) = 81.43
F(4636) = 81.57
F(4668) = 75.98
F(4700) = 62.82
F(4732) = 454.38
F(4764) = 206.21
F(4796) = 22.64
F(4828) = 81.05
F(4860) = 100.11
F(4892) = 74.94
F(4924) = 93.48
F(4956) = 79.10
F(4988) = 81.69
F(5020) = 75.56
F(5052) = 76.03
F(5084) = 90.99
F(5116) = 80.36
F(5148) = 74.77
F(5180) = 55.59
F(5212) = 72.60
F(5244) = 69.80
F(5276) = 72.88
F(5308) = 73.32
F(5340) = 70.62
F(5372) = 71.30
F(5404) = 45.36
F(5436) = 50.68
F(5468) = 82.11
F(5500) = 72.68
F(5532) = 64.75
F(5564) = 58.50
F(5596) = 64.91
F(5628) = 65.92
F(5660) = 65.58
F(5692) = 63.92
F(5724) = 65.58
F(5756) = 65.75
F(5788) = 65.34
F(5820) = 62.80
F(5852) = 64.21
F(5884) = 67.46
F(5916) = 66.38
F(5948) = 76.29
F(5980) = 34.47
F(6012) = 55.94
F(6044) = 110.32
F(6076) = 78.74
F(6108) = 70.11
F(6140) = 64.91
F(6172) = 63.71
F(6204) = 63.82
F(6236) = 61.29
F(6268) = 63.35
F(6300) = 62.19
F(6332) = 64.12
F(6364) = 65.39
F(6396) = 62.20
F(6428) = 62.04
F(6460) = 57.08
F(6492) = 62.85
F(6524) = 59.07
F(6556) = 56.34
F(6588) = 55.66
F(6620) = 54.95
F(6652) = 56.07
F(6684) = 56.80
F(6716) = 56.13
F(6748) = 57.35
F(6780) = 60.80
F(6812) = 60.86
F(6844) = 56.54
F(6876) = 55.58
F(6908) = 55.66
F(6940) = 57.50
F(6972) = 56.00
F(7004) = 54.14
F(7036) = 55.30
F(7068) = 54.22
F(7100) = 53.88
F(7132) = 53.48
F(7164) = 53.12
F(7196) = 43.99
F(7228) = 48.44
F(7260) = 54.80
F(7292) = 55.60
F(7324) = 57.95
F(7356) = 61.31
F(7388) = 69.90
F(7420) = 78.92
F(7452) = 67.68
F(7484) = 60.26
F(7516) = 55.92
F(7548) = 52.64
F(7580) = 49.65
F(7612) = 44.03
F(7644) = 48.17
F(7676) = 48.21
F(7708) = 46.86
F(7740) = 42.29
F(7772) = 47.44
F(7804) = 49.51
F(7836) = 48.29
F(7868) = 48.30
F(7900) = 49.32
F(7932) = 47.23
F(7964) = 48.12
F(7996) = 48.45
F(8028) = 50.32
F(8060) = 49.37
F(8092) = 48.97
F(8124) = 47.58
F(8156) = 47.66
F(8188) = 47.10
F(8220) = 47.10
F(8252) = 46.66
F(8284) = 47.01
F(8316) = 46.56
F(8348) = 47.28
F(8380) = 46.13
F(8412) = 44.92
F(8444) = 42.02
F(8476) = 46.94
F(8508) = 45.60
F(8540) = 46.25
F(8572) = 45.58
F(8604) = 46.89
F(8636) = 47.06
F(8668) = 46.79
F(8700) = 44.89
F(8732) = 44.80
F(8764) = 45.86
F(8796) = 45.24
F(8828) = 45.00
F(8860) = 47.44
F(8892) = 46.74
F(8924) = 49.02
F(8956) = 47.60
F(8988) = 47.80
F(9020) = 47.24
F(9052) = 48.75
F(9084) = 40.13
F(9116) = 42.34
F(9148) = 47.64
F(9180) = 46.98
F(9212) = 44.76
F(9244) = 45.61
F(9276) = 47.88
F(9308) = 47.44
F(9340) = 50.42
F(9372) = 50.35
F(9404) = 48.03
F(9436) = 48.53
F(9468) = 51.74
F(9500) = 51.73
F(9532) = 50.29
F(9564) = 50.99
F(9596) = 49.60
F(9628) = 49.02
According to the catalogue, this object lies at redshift 2.87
